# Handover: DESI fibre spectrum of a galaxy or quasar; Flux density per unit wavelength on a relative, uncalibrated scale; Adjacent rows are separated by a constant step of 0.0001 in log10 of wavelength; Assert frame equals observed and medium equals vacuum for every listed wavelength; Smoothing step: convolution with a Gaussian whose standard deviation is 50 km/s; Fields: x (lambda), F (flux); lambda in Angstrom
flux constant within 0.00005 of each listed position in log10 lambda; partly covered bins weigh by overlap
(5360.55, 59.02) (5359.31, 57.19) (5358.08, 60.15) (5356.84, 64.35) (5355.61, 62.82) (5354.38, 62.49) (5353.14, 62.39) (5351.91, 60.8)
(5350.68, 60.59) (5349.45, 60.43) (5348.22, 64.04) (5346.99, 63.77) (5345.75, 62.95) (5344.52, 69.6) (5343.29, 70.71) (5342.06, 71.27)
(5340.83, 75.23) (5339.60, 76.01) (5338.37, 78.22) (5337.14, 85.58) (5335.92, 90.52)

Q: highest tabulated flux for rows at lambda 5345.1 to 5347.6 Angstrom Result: 63.77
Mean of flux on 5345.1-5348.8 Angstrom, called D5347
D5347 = 63.5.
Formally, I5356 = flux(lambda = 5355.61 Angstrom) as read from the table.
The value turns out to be 62.82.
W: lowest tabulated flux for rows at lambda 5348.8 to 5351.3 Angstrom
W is 60.43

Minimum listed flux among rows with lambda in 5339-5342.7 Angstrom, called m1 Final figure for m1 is 71.27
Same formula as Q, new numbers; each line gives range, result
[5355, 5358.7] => 64.35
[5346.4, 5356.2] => 64.04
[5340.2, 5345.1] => 75.23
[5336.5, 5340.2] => 85.58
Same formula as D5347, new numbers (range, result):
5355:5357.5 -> 63.5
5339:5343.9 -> 73.3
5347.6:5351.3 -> 61.8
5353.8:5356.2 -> 62.7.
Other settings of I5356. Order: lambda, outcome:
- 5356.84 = 64.35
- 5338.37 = 78.22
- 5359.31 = 57.19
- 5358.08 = 60.15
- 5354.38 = 62.49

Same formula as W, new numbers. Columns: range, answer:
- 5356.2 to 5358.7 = 60.15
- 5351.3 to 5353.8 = 60.8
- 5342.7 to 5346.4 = 62.95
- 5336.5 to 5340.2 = 76.01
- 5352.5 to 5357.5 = 62.39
